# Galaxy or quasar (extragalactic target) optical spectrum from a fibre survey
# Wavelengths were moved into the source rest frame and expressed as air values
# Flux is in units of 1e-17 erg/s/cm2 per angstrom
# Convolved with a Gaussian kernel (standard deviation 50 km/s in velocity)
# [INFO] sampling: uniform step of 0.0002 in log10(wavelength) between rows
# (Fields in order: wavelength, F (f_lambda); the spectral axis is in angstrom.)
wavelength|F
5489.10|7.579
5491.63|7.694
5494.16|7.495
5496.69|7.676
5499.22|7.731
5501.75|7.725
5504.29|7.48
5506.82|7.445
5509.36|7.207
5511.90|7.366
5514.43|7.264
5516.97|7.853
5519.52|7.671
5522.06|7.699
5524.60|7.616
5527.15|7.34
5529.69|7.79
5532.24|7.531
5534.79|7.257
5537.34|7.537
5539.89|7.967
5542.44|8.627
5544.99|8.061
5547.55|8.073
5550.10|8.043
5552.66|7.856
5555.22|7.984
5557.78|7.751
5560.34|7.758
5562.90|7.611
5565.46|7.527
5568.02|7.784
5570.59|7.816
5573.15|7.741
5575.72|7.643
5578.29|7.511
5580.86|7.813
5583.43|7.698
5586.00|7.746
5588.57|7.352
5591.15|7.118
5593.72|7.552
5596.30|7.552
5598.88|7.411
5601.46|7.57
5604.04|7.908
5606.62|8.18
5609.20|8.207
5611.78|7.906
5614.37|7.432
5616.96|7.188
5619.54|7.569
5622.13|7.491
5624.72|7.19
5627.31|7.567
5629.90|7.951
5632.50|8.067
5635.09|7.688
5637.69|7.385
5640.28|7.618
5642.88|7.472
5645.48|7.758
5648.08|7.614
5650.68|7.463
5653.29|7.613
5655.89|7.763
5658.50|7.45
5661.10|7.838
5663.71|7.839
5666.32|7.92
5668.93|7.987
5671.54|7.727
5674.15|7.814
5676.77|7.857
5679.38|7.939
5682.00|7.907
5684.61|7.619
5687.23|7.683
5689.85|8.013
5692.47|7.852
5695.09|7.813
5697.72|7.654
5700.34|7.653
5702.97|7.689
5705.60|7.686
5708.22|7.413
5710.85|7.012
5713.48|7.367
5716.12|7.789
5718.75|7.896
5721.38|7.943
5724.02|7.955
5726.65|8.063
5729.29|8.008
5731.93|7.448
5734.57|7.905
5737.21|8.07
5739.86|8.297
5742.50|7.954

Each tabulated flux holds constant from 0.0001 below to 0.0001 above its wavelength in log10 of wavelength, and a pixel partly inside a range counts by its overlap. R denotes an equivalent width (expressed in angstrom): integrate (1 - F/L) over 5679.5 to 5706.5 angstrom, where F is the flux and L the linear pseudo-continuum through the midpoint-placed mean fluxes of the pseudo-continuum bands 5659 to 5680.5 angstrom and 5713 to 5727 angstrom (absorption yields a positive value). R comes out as 0.3 angstrom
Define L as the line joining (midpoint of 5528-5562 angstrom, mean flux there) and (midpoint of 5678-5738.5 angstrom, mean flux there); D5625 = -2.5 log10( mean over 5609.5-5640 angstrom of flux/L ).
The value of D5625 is 0.03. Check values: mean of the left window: 7.86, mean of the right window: 7.76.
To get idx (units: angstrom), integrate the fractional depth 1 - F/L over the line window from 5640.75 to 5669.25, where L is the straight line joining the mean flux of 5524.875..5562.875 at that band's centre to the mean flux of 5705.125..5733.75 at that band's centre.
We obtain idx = 0.2 angstrom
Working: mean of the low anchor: 7.81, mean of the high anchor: 7.69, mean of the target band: 7.69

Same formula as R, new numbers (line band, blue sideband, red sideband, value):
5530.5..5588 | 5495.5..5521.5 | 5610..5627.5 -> -2.0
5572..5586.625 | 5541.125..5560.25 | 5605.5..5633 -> 0.4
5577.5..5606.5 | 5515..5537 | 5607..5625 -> 0.1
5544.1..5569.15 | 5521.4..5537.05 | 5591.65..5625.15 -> -0.9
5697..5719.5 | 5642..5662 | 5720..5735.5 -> 0.7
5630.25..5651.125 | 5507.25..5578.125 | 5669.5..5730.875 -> 0.2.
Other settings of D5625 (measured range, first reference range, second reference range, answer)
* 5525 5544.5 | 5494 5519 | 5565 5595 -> -0.02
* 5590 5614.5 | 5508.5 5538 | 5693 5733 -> -0.02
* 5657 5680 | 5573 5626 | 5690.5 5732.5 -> -0.02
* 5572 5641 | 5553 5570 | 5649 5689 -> 0.02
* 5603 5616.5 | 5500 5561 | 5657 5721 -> -0.02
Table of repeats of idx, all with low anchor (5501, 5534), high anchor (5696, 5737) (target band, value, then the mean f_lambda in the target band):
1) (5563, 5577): -0.2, 7.7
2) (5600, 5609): -0.4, 7.92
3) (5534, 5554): -1.0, 7.94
